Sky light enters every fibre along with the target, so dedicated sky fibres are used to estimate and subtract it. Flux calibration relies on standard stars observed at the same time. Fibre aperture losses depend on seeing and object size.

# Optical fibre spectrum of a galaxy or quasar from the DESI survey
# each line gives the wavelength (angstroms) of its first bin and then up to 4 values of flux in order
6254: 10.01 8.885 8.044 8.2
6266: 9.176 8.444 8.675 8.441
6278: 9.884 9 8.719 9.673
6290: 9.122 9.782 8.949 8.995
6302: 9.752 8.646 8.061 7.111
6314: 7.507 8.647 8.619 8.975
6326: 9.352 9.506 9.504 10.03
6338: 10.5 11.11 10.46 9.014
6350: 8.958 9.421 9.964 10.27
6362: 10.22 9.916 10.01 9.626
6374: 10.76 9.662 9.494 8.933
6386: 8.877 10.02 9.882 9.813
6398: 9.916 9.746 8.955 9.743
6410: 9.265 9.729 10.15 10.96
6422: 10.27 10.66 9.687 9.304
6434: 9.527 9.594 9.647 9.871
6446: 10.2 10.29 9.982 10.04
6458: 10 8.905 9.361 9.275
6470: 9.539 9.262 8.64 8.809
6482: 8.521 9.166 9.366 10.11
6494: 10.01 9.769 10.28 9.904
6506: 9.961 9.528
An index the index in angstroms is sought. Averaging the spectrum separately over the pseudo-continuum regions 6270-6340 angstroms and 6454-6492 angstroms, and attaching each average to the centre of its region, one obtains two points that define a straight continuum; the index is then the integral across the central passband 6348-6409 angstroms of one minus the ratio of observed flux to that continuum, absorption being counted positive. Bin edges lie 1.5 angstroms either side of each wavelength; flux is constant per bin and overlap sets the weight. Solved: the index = -3.72 angstroms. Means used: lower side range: 9.03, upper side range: 9.29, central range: 9.7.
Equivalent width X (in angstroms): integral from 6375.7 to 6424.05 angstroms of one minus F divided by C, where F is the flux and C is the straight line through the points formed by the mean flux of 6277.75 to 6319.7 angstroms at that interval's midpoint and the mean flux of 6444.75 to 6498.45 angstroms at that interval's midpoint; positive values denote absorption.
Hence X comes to -2.6 angstroms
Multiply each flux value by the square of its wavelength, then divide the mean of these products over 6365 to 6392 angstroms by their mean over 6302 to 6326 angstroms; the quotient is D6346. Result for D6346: 1.18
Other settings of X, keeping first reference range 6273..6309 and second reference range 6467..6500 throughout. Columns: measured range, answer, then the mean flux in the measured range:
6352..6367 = -1.3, 9.98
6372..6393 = -1.0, 9.66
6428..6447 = -0.8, 9.68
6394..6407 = -0.5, 9.62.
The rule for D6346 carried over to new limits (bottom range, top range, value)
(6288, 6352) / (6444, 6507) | 1.10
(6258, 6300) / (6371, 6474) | 1.14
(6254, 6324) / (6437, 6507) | 1.16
